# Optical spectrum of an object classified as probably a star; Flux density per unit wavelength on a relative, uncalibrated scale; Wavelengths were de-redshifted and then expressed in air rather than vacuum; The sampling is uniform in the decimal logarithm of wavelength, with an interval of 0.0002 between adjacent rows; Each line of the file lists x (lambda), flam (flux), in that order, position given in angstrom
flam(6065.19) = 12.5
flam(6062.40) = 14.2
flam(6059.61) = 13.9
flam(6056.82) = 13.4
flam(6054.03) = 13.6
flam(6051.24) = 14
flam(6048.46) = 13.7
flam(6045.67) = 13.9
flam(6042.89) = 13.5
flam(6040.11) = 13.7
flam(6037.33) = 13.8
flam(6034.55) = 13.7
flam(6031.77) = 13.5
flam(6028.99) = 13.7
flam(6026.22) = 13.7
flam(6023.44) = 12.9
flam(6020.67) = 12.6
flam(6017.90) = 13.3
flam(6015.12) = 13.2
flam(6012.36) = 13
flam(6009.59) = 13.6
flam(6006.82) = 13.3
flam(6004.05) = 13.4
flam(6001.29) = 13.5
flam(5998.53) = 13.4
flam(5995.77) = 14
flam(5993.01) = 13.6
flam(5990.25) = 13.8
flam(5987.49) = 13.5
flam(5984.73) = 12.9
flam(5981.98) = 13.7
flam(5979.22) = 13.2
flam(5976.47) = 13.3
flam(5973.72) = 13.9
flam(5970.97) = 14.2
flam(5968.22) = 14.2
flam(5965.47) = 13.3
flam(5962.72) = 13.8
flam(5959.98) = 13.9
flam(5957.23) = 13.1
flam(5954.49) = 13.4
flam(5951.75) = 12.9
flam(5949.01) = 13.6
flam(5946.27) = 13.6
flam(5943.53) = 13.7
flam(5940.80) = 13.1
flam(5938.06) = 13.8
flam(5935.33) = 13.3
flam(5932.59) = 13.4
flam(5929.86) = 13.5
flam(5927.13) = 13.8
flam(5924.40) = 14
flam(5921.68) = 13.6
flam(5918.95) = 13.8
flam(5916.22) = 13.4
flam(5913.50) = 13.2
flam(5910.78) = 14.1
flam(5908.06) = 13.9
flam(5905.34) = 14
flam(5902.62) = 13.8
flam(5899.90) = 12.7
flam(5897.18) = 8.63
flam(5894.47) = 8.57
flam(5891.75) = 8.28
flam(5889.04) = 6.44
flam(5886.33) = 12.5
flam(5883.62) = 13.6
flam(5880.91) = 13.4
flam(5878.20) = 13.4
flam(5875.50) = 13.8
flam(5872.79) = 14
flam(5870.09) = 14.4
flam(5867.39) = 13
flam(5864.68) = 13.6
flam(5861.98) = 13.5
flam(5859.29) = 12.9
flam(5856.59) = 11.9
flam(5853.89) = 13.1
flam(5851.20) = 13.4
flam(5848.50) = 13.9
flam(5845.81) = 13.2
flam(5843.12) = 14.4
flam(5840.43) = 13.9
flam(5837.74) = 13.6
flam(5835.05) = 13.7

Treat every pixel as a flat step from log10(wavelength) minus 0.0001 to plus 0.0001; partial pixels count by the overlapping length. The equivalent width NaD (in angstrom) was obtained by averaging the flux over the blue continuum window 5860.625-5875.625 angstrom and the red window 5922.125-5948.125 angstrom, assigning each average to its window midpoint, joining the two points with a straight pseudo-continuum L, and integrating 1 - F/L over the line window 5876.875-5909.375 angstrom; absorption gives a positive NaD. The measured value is 4.9 angstrom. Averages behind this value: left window 13.7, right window 13.6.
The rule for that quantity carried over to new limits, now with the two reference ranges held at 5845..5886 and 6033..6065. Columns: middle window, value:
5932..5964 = 0.2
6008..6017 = 0.3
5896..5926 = 0.5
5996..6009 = 0.2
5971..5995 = 0.1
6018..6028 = 0.4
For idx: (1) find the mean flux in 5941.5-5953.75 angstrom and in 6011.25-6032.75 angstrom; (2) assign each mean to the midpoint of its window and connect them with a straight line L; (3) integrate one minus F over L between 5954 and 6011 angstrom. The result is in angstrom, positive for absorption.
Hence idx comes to -1.0 angstrom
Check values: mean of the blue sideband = 13.4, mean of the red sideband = 13.2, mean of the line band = 13.6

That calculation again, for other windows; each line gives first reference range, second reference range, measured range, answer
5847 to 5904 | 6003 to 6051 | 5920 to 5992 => -3.5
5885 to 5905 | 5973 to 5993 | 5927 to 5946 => -2.7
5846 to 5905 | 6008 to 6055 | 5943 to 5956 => -0.5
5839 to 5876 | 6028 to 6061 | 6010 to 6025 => 0.7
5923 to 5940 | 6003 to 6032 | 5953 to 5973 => -0.3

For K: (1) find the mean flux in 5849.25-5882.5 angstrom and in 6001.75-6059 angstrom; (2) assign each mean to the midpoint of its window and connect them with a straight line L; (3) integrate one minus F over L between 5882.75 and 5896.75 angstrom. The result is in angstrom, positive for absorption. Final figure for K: 3.9 angstrom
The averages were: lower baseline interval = 13.4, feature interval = 9.67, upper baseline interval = 13.5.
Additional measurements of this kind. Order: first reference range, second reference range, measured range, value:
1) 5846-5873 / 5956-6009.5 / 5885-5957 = 4.3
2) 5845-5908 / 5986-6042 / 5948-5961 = -0.3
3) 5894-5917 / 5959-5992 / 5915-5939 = -1.3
